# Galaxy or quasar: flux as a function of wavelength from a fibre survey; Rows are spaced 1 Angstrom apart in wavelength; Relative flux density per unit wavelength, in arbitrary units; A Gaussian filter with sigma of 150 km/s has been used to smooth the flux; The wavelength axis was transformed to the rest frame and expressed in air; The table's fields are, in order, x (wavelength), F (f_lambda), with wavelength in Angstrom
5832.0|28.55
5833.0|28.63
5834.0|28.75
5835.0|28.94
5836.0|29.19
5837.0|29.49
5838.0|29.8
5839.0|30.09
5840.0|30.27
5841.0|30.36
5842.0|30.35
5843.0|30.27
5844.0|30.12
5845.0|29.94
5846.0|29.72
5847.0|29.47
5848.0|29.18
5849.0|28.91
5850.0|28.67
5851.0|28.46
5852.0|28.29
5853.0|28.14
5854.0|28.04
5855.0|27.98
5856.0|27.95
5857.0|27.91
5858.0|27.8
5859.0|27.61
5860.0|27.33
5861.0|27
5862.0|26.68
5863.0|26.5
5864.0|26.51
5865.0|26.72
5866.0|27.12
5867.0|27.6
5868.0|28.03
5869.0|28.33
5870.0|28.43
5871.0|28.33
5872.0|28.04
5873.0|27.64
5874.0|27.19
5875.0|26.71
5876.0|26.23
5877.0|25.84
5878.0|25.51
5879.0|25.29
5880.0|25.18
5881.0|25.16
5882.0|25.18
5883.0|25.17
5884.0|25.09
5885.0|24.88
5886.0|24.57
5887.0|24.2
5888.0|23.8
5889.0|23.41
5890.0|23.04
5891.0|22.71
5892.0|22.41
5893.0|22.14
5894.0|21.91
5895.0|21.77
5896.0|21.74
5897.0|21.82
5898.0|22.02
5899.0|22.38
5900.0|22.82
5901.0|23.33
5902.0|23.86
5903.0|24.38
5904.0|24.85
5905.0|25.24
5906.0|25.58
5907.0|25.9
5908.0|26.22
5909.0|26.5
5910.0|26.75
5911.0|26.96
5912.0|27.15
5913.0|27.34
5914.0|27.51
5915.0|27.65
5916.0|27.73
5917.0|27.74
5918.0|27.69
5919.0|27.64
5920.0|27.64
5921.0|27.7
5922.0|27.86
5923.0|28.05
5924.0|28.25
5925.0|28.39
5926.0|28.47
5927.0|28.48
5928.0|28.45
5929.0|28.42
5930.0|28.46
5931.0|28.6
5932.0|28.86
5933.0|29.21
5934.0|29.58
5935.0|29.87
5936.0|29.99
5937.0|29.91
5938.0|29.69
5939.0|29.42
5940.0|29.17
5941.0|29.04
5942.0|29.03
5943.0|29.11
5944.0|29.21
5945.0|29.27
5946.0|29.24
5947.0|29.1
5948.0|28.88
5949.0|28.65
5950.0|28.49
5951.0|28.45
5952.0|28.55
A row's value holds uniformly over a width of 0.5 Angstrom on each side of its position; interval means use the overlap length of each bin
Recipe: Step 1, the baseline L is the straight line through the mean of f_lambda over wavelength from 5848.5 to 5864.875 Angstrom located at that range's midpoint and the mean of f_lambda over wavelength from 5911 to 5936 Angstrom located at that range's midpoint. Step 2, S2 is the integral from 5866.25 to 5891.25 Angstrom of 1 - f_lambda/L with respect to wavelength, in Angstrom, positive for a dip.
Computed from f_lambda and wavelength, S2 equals 1.8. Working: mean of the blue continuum 27.7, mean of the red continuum 28.2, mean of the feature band 25.9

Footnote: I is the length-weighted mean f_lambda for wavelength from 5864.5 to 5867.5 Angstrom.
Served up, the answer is 27.1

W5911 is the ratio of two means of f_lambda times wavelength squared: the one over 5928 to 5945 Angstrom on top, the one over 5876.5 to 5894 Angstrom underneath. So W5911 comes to 1.2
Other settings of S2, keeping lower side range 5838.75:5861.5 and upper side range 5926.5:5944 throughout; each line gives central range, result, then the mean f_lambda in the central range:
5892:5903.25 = 2.52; 22.5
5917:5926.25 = 0.37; 27.9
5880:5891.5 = 1.84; 24.3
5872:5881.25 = 0.87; 26.2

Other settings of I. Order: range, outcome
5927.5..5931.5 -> 28.5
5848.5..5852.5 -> 28.6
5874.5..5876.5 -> 26.5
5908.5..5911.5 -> 26.7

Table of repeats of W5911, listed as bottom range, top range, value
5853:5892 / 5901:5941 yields 1.07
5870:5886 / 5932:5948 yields 1.15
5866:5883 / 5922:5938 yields 1.10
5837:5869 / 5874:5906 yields 0.85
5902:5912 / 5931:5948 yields 1.15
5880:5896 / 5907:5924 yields 1.17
